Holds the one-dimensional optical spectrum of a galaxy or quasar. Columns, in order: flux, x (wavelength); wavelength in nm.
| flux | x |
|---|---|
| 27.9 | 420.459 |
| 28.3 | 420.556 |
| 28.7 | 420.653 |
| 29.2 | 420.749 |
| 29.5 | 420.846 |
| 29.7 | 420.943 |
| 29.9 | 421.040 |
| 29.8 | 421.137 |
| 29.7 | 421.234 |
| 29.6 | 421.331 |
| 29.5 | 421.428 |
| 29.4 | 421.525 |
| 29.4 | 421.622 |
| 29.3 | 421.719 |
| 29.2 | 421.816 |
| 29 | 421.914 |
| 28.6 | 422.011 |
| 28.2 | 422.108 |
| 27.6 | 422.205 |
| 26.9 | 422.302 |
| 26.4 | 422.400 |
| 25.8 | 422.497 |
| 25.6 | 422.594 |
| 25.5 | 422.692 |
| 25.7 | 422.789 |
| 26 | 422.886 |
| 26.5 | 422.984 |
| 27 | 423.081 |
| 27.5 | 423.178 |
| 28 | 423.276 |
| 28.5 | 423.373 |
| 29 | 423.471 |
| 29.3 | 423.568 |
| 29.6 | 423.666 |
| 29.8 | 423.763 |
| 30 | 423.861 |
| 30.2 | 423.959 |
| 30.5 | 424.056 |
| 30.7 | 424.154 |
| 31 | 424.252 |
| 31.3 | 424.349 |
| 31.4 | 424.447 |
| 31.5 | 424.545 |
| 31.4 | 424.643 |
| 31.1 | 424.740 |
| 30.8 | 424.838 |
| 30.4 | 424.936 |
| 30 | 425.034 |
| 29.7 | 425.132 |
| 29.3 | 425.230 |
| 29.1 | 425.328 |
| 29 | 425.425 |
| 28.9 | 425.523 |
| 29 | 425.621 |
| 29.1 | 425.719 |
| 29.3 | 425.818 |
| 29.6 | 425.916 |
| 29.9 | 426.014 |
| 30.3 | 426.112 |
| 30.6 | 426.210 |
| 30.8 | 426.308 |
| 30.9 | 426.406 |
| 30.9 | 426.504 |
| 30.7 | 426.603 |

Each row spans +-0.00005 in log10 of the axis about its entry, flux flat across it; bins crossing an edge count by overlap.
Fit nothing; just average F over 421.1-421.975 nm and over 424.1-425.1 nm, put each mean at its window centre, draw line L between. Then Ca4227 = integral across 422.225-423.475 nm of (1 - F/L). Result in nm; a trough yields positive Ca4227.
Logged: 0.14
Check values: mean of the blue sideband 29.4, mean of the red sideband 30.9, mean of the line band 26.7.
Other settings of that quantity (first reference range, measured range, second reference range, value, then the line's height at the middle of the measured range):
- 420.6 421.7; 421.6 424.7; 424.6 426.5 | 0.11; 29.7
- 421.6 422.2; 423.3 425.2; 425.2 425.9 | -0.08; 29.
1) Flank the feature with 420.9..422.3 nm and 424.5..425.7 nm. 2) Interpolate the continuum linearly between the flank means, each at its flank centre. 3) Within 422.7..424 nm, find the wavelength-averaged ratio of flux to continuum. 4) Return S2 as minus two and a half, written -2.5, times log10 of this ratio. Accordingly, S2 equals 0.05 mag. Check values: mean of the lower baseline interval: 29.1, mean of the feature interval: 28.1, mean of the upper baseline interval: 30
